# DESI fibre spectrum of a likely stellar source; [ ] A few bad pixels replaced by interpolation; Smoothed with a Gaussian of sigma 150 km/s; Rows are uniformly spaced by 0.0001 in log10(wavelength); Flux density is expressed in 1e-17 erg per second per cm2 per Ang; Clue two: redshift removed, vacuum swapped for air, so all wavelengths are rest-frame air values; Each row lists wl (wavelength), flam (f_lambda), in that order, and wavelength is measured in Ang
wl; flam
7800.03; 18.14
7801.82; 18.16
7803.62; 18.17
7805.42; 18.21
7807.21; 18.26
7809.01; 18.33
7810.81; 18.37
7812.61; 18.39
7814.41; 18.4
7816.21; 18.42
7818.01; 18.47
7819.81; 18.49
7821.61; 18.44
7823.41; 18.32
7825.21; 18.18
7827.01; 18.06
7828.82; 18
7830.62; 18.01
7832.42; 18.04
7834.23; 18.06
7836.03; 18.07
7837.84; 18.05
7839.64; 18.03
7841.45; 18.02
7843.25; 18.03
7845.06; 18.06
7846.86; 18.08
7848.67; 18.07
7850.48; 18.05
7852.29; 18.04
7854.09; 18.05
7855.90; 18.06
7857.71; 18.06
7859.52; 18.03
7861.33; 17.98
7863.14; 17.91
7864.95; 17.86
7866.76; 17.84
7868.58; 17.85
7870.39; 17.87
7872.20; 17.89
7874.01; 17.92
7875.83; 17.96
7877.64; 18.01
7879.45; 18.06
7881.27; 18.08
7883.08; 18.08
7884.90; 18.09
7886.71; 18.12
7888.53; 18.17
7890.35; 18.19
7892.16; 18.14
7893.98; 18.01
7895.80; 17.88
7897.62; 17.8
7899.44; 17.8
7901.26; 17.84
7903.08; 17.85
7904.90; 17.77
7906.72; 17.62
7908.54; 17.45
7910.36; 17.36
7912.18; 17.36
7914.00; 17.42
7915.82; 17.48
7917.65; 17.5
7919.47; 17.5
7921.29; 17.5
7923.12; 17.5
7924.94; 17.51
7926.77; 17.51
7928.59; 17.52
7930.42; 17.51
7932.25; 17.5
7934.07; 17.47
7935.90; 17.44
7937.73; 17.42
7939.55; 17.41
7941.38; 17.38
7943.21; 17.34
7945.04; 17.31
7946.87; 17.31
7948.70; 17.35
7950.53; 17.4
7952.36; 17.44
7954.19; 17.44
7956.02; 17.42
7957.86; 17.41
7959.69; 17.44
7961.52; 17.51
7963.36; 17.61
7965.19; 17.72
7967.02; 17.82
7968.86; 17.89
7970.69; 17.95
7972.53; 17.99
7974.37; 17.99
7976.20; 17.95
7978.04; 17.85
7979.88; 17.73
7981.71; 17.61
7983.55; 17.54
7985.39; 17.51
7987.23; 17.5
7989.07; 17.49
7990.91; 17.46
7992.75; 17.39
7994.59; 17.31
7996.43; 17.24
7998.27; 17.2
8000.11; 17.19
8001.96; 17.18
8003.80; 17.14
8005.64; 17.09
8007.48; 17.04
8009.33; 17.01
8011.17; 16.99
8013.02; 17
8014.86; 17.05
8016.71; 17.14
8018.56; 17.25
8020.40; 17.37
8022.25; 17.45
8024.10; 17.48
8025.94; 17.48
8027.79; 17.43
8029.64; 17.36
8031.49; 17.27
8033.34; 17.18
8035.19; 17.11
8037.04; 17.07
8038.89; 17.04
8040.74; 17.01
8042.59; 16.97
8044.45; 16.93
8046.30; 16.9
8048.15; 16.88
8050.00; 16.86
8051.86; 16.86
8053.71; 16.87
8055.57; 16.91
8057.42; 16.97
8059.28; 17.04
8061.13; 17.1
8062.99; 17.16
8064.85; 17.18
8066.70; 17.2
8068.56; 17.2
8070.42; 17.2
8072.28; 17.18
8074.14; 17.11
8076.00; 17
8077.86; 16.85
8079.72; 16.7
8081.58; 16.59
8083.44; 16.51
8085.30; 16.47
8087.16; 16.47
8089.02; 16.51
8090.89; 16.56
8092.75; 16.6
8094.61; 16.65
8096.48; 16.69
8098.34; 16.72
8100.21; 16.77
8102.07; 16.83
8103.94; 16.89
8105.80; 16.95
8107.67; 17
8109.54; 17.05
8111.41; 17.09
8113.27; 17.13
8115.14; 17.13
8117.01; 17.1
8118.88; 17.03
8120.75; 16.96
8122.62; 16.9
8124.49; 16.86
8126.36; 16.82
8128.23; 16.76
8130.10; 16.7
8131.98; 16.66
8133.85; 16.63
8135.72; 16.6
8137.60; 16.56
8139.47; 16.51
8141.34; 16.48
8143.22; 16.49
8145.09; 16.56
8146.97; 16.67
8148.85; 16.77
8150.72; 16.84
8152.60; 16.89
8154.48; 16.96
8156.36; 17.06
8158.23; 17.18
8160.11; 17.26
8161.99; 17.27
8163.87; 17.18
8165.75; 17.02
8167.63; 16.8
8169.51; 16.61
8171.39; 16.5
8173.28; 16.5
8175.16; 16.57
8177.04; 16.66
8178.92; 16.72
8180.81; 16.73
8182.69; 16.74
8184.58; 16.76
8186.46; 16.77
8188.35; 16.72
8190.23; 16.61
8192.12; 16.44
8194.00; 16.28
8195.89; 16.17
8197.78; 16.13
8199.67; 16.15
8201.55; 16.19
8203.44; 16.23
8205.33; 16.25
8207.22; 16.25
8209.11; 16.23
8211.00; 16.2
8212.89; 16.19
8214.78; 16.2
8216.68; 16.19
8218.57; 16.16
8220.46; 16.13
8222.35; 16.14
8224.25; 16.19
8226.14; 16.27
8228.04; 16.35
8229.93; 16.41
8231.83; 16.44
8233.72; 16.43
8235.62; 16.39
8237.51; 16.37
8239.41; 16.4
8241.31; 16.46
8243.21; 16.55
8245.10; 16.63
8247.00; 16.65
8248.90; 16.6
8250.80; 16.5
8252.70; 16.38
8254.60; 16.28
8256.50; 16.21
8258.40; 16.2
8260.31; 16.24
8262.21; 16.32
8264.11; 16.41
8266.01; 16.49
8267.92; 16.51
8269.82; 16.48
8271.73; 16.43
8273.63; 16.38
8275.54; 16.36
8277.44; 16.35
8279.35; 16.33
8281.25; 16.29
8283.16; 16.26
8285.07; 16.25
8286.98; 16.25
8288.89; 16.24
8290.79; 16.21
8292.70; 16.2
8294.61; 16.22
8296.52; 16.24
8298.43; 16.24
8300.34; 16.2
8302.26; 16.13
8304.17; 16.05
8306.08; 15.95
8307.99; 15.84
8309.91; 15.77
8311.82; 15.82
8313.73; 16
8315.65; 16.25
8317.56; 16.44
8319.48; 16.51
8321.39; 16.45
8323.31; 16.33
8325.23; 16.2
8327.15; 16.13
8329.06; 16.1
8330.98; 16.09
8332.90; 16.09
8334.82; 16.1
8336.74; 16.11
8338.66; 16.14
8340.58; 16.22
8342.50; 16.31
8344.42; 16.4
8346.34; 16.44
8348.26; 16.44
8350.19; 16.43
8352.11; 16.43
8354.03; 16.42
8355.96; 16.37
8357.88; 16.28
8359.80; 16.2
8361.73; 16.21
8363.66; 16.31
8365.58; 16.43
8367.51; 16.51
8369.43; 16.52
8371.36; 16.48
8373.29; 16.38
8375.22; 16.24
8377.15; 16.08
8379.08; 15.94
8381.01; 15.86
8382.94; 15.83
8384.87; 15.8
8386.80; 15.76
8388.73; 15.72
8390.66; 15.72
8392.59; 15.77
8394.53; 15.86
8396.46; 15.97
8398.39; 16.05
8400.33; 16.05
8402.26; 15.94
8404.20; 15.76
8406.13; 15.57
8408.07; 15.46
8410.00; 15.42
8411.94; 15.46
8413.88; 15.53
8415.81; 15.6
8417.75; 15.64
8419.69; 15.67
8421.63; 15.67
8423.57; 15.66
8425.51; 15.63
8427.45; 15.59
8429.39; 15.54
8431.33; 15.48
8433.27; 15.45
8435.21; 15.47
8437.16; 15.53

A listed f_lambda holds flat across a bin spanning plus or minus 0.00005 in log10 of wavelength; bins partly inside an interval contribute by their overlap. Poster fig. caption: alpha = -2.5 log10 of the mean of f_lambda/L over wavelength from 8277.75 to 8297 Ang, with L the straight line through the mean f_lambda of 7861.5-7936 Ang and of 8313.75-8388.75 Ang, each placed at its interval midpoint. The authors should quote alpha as 0.01 mag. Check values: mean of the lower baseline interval 17.8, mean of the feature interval 16.3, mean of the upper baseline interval 16.2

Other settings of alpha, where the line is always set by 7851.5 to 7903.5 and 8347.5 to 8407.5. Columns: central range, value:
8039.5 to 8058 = 0.03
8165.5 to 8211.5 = 0.02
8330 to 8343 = 0.01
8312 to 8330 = 0.00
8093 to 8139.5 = 0.02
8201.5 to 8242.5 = 0.03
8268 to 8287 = 0.01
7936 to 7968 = 0.02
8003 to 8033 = 0.01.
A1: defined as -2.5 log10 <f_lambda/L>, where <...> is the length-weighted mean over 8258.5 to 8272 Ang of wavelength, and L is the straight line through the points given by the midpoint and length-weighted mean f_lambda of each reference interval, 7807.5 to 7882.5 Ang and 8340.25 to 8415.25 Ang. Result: 0.01 mag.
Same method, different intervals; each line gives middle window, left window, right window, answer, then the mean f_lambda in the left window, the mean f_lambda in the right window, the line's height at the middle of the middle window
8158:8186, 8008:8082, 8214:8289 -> -0.01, 17.1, 16.4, 16.6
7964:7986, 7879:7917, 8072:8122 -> -0.02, 17.8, 16.8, 17.4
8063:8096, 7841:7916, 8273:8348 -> 0.02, 17.9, 16.2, 17.1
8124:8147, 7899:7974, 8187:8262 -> 0.00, 17.5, 16.3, 16.7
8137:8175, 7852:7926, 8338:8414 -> 0.00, 17.8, 16.1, 16.9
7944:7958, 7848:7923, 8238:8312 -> 0.01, 17.9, 16.3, 17.6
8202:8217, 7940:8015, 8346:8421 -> 0.03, 17.4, 16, 16.6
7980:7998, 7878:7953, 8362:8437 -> -0.01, 17.6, 15.8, 17.4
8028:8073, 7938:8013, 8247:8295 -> 0.01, 17.5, 16.3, 17.2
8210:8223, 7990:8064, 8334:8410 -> 0.03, 17.1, 16.1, 16.6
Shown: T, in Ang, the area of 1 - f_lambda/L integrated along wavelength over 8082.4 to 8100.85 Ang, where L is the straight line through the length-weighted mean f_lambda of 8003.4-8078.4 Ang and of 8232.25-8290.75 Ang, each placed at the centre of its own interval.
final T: 0.4 Ang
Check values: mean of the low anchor 17.1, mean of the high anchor 16.4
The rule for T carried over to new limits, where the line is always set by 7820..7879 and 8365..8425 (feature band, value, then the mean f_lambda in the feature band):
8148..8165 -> -0.2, 17.1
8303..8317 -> 0.2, 16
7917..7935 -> 0.2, 17.5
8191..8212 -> 0.5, 16.2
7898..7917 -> 0.2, 17.6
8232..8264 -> 0.1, 16.4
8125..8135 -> 0.1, 16.7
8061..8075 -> 0.0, 17.2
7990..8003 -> 0.1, 17.3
